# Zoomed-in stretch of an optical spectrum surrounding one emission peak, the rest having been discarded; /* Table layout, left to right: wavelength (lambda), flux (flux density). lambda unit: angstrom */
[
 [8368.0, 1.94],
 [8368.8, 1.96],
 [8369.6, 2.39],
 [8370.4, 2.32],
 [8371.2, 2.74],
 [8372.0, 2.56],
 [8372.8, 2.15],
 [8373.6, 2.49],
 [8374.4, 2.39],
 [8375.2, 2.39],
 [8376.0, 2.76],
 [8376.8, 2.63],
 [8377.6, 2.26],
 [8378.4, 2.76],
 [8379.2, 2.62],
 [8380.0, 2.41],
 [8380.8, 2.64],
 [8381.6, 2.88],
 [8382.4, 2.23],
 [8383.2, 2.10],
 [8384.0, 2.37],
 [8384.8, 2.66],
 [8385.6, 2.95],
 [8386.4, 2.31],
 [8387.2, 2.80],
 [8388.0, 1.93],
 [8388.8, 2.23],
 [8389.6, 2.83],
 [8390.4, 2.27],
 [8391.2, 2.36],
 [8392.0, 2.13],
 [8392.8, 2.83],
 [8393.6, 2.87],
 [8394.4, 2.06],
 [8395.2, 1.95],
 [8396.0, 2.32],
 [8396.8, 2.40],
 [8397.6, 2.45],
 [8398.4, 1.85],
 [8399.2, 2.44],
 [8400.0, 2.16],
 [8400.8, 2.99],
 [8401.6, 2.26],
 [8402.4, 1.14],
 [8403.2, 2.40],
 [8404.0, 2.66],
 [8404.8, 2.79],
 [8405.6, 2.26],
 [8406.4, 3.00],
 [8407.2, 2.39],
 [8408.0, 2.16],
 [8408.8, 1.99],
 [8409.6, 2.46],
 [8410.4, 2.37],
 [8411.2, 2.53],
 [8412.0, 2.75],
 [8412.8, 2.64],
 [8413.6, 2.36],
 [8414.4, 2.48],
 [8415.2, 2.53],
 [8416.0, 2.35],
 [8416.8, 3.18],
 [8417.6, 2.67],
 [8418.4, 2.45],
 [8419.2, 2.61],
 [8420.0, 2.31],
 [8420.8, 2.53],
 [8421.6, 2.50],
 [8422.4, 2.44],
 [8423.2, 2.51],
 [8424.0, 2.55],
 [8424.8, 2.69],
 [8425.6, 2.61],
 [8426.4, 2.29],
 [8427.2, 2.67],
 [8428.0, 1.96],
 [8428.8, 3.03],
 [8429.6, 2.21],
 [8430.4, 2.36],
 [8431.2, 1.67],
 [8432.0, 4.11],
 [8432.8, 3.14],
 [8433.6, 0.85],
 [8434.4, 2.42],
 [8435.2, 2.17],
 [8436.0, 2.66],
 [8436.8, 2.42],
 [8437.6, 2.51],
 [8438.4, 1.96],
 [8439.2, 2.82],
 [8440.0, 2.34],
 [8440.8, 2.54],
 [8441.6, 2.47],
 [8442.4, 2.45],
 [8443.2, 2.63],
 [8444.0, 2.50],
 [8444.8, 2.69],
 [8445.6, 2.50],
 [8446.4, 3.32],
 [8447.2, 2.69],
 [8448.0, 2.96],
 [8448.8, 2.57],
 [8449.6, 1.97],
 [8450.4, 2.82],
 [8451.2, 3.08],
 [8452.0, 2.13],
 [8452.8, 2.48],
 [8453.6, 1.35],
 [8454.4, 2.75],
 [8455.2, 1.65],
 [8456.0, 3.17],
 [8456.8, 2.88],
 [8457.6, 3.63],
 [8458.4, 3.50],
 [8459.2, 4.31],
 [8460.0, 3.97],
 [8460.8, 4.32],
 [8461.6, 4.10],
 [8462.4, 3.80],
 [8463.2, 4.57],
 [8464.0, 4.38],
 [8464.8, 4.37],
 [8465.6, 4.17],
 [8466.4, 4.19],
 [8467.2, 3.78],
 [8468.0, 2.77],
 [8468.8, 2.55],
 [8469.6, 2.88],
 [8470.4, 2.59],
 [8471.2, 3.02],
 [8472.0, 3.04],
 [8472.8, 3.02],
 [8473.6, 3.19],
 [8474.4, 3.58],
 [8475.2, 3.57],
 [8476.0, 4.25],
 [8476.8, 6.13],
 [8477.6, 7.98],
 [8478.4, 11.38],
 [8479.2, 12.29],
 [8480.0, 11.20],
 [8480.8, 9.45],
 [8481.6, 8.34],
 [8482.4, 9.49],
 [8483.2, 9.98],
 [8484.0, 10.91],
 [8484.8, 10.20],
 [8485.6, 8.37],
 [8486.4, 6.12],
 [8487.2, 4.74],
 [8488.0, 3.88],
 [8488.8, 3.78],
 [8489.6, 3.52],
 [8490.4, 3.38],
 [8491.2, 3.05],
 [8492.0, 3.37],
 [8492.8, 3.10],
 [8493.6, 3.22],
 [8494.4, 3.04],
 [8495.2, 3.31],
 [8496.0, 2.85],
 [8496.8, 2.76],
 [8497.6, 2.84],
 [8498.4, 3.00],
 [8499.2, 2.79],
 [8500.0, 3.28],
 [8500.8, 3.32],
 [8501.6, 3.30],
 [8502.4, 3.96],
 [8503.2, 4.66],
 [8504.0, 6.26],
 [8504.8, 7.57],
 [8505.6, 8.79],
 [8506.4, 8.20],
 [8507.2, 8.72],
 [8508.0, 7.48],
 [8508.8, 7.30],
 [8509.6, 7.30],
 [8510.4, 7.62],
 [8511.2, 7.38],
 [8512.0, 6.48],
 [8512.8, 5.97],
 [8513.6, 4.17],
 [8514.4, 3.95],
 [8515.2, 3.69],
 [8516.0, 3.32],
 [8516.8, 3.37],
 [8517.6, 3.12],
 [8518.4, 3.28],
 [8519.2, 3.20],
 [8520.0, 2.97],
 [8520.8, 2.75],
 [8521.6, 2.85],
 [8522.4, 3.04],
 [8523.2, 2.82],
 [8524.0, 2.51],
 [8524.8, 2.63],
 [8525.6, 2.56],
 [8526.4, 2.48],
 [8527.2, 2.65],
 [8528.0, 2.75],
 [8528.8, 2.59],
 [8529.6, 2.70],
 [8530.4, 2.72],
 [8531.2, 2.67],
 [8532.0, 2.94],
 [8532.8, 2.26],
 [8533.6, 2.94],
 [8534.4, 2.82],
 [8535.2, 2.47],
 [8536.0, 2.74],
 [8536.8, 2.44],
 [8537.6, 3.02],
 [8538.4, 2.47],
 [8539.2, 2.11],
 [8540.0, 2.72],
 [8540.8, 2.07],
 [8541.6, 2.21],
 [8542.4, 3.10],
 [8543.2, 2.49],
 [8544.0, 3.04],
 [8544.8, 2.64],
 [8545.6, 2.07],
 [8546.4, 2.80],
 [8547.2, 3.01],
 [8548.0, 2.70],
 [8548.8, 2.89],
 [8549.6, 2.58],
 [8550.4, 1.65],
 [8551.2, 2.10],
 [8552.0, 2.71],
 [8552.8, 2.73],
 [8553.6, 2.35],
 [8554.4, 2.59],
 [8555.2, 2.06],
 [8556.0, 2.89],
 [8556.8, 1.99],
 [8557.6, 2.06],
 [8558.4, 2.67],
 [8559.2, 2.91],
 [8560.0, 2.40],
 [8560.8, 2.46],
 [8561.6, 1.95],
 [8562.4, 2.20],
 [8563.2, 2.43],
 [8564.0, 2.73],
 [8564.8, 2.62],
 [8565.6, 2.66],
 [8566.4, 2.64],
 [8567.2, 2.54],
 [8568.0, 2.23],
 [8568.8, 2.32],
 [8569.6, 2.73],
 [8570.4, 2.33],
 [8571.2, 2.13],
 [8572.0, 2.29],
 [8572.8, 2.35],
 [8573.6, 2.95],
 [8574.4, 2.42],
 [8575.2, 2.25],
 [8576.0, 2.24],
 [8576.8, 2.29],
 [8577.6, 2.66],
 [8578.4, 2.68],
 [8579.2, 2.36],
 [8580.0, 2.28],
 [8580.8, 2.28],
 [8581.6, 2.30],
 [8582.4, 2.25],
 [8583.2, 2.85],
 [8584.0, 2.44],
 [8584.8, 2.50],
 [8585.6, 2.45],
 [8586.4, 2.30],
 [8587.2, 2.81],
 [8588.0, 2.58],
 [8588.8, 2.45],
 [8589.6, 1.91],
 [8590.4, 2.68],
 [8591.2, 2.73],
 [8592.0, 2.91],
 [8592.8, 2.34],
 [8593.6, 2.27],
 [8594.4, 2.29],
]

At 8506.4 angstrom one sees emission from [N II]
